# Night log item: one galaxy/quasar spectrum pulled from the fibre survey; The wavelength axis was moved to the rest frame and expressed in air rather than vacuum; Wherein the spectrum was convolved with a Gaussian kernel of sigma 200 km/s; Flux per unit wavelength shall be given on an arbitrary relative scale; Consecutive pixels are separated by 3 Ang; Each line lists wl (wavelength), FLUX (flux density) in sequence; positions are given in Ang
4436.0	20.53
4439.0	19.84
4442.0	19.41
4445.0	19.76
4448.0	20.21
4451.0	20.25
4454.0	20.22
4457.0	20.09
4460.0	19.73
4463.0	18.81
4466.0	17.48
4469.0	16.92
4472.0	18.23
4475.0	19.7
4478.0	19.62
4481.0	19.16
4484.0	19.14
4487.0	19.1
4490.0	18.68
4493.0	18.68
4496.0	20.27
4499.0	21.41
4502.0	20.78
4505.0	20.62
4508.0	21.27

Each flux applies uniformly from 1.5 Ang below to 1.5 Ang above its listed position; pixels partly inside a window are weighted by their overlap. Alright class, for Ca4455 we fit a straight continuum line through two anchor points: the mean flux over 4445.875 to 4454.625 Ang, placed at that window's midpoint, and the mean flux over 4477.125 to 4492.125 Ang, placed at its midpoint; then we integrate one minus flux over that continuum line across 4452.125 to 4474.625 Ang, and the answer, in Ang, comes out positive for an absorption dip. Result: 1.1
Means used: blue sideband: 20.2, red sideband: 19.1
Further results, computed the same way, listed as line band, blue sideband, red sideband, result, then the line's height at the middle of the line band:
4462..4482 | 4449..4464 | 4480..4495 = 0.91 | 19.4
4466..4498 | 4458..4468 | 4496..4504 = 1.45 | 19.8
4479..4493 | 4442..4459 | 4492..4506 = 0.90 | 20.3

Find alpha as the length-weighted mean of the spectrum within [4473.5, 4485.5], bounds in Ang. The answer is 19.4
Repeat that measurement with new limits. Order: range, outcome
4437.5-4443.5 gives 19.6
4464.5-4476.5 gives 18.1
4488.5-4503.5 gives 20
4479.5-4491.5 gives 19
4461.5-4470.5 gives 17.7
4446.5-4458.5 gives 20.2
